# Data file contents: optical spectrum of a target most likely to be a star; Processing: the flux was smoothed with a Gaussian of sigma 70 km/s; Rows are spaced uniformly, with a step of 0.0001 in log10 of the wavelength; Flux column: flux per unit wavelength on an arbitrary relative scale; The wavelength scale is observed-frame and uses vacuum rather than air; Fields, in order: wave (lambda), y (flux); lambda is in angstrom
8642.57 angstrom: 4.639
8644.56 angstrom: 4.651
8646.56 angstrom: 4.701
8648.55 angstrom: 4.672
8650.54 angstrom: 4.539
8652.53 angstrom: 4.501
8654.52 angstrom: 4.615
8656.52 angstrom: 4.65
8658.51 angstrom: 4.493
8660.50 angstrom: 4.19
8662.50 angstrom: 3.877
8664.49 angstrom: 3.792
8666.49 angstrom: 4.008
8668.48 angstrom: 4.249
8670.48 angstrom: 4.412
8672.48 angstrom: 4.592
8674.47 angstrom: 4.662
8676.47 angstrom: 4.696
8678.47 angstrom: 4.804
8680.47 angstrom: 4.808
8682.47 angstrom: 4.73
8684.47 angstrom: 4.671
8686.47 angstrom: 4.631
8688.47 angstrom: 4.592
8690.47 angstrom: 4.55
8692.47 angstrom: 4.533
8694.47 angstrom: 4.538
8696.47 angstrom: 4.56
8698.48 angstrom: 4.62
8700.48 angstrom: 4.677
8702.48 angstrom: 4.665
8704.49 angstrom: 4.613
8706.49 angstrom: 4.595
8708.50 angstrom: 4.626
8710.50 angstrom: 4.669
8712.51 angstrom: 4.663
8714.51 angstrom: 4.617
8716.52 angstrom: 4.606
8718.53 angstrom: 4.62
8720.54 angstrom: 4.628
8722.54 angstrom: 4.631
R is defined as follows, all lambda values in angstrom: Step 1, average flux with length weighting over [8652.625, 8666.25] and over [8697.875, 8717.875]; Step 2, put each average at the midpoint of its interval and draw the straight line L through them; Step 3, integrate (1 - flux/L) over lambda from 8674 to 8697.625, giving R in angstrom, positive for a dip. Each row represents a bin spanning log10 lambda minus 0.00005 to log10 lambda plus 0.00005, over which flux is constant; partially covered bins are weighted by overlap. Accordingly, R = -1.0 angstrom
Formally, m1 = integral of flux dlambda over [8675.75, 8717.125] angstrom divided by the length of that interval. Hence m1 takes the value 4.64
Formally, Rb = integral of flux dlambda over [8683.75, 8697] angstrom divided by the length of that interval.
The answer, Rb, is 4.58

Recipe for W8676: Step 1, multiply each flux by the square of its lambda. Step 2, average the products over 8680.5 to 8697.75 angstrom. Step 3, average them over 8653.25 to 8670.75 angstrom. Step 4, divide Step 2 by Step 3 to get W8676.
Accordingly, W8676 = 1.09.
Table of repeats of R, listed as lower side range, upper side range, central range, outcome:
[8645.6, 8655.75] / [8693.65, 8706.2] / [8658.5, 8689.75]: 1.1 angstrom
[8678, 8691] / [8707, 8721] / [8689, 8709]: 0.3 angstrom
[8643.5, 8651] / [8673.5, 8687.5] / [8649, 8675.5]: 1.8 angstrom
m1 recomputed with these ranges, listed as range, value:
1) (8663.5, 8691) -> 4.51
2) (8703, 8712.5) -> 4.63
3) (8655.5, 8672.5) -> 4.23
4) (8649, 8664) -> 4.4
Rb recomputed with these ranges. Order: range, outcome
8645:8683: 4.47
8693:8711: 4.62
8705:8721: 4.63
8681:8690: 4.66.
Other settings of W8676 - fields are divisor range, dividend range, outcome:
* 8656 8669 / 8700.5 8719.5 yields 1.13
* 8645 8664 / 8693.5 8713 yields 1.05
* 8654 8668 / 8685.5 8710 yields 1.10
